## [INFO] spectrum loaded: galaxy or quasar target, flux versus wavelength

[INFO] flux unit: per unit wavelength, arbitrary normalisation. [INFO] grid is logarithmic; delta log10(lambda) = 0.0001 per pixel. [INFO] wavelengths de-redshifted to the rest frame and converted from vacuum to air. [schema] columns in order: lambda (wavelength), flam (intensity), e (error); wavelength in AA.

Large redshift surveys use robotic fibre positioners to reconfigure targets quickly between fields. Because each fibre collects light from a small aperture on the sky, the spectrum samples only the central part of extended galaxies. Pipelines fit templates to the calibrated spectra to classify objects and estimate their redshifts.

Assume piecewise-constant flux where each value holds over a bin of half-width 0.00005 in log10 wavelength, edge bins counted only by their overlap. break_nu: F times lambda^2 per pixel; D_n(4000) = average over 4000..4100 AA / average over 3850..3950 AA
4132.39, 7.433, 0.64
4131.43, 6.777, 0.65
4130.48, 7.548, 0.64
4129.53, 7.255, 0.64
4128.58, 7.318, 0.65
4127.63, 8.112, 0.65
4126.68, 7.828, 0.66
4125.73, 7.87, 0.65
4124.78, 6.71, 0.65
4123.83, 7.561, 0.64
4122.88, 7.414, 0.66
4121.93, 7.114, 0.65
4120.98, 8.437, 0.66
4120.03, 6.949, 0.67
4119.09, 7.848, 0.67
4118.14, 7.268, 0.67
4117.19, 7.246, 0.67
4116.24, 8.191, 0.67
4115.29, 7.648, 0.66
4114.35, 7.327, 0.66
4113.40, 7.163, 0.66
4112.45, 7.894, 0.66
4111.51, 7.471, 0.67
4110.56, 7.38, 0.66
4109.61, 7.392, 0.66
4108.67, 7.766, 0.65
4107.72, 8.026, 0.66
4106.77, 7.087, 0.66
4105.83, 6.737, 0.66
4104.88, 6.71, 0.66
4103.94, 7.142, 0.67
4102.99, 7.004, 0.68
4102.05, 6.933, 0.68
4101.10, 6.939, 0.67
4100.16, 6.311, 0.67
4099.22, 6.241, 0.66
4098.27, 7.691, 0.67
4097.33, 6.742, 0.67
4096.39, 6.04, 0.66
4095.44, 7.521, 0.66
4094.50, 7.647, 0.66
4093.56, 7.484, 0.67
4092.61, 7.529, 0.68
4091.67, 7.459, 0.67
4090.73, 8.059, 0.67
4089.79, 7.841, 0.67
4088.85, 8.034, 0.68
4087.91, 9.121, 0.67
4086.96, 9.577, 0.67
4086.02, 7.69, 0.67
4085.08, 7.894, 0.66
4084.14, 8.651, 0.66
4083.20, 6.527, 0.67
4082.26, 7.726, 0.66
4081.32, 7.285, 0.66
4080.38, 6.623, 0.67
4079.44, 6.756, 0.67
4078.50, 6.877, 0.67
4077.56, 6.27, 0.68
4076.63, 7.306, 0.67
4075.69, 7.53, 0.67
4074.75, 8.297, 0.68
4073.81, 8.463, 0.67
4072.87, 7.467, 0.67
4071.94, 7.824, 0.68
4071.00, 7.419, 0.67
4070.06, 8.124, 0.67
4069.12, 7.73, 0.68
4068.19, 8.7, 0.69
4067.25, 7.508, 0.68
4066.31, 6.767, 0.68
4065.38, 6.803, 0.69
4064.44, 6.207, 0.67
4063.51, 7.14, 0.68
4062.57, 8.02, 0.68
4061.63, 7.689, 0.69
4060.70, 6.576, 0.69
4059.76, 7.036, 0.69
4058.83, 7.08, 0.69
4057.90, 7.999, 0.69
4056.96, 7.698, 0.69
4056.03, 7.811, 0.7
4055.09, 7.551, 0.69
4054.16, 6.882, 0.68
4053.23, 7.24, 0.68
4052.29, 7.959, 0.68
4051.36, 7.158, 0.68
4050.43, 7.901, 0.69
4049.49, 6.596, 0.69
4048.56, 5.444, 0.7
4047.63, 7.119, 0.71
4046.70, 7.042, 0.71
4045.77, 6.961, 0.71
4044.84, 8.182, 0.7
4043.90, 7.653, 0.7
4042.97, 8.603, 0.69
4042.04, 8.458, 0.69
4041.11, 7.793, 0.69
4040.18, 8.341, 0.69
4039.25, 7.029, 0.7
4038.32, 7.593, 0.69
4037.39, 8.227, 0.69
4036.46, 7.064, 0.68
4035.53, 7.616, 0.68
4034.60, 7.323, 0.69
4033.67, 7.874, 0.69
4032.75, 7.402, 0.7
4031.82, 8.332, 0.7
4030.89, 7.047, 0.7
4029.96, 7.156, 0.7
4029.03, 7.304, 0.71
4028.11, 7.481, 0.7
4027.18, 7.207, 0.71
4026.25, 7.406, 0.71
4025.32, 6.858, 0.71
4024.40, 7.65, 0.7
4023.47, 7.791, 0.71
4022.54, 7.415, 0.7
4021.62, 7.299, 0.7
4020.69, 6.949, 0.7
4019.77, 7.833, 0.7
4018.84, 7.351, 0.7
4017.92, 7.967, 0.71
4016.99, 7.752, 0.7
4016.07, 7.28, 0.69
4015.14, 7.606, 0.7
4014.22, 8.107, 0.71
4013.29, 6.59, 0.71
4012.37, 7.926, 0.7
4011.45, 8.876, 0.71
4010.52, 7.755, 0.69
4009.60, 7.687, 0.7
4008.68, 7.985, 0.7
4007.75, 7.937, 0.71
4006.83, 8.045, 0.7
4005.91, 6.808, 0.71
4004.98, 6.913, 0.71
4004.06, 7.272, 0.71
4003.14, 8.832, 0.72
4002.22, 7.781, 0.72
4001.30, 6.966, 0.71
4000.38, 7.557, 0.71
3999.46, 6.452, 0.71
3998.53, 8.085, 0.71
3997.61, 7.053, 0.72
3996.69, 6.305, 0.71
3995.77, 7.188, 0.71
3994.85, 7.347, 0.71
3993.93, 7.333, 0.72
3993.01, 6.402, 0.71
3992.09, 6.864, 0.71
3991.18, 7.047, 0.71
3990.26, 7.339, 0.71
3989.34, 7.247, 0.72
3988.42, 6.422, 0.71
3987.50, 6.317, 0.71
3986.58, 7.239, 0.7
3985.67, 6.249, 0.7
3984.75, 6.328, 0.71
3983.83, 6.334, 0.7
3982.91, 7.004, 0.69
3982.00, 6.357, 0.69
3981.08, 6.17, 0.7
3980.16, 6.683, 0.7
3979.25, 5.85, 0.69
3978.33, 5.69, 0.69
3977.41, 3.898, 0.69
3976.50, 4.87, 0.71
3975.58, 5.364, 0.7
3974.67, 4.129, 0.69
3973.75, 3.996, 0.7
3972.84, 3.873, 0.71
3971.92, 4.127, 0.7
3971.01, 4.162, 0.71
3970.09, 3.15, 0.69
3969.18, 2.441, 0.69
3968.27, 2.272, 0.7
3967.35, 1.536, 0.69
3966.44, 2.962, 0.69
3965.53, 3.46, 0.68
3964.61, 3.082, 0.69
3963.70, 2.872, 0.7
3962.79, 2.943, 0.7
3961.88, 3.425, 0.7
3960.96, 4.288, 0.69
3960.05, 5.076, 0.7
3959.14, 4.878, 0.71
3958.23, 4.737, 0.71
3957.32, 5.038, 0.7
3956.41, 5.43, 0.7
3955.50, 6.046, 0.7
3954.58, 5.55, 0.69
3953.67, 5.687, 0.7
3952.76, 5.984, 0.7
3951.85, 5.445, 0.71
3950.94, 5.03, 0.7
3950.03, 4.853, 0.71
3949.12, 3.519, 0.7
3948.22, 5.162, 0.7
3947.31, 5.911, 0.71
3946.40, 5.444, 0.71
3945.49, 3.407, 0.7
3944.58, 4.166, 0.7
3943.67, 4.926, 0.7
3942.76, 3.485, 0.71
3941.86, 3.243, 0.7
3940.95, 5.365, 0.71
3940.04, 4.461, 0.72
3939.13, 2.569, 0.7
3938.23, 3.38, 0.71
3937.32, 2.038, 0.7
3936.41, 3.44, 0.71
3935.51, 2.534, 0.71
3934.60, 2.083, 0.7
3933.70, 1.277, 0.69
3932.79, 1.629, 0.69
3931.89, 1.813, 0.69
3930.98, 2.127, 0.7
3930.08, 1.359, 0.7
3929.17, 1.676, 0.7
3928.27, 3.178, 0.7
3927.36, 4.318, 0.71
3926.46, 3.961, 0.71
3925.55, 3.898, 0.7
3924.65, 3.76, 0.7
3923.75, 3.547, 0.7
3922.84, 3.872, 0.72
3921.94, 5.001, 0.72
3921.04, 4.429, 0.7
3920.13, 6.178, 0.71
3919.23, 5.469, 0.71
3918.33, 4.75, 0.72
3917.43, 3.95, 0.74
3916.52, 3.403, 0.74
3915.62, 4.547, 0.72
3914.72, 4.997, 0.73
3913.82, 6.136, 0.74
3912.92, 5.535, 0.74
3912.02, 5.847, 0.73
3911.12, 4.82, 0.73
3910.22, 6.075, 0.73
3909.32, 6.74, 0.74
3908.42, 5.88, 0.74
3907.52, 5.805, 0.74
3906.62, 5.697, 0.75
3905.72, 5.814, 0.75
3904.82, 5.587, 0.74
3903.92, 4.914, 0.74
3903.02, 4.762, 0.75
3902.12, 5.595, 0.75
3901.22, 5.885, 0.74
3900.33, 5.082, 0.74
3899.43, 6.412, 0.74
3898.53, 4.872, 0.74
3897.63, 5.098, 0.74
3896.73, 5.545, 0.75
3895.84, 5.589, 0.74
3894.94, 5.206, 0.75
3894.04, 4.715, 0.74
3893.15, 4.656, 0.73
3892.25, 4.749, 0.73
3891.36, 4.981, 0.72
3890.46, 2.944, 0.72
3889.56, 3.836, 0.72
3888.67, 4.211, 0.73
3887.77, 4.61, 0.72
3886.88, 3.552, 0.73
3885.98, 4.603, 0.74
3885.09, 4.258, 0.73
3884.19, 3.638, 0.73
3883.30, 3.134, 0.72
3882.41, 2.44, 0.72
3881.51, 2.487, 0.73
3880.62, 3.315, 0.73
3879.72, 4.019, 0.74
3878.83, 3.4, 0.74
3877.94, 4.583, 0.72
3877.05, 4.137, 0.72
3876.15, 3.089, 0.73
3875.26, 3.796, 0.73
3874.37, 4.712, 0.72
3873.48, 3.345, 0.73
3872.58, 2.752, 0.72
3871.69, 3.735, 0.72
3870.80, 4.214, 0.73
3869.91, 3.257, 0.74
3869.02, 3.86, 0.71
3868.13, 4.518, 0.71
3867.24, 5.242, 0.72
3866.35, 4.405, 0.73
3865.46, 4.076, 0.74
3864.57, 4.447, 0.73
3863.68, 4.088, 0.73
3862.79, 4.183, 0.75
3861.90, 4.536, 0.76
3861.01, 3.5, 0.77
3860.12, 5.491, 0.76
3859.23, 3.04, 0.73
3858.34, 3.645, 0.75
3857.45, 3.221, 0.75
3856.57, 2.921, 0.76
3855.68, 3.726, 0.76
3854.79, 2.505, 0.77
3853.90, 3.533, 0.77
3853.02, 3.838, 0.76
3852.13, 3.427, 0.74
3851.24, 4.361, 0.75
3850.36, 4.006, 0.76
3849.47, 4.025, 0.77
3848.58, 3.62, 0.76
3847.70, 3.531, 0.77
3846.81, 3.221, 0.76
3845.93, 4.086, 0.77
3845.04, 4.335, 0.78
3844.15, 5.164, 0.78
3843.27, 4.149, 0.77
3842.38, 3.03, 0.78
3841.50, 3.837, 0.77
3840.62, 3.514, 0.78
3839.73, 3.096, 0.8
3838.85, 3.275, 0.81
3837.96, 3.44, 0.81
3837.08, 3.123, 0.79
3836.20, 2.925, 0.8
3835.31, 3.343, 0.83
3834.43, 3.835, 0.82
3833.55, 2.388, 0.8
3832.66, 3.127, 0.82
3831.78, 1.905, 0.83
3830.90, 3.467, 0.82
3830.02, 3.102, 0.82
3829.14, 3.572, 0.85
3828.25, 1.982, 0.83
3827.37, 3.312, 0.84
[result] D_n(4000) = 1.95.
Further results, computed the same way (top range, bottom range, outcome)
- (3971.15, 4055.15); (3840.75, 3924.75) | 1.73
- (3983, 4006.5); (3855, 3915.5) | 1.66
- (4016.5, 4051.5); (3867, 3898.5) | 1.98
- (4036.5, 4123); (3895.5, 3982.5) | 1.81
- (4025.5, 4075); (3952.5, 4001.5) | 1.44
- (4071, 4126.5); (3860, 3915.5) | 1.81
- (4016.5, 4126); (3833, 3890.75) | 2.22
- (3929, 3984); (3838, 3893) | 1.12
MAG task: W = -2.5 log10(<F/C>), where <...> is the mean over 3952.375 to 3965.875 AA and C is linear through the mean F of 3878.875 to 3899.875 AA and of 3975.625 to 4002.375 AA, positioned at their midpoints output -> 0.276 mag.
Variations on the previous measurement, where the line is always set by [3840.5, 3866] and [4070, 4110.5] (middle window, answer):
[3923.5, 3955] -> 0.36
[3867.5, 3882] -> 0.12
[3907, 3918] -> -0.13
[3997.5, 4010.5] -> -0.23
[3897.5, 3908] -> -0.19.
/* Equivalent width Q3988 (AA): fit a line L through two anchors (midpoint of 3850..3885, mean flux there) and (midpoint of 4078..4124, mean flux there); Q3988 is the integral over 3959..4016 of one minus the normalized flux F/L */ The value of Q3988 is -2.6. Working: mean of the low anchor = 3.76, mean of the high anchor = 7.43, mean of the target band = 5.97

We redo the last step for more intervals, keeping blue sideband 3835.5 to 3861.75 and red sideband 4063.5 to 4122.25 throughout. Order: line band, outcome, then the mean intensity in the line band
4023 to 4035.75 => -2.0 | 7.46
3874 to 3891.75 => 1.7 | 3.78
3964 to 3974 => 4.3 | 3.17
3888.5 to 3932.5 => -0.9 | 4.67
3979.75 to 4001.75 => -3.7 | 6.84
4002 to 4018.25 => -4.1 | 7.72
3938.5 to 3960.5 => 1.8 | 4.8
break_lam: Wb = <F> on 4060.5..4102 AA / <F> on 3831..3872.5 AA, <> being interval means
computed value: 2.0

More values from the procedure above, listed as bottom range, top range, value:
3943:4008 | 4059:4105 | 1.34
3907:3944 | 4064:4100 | 1.88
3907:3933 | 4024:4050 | 1.72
